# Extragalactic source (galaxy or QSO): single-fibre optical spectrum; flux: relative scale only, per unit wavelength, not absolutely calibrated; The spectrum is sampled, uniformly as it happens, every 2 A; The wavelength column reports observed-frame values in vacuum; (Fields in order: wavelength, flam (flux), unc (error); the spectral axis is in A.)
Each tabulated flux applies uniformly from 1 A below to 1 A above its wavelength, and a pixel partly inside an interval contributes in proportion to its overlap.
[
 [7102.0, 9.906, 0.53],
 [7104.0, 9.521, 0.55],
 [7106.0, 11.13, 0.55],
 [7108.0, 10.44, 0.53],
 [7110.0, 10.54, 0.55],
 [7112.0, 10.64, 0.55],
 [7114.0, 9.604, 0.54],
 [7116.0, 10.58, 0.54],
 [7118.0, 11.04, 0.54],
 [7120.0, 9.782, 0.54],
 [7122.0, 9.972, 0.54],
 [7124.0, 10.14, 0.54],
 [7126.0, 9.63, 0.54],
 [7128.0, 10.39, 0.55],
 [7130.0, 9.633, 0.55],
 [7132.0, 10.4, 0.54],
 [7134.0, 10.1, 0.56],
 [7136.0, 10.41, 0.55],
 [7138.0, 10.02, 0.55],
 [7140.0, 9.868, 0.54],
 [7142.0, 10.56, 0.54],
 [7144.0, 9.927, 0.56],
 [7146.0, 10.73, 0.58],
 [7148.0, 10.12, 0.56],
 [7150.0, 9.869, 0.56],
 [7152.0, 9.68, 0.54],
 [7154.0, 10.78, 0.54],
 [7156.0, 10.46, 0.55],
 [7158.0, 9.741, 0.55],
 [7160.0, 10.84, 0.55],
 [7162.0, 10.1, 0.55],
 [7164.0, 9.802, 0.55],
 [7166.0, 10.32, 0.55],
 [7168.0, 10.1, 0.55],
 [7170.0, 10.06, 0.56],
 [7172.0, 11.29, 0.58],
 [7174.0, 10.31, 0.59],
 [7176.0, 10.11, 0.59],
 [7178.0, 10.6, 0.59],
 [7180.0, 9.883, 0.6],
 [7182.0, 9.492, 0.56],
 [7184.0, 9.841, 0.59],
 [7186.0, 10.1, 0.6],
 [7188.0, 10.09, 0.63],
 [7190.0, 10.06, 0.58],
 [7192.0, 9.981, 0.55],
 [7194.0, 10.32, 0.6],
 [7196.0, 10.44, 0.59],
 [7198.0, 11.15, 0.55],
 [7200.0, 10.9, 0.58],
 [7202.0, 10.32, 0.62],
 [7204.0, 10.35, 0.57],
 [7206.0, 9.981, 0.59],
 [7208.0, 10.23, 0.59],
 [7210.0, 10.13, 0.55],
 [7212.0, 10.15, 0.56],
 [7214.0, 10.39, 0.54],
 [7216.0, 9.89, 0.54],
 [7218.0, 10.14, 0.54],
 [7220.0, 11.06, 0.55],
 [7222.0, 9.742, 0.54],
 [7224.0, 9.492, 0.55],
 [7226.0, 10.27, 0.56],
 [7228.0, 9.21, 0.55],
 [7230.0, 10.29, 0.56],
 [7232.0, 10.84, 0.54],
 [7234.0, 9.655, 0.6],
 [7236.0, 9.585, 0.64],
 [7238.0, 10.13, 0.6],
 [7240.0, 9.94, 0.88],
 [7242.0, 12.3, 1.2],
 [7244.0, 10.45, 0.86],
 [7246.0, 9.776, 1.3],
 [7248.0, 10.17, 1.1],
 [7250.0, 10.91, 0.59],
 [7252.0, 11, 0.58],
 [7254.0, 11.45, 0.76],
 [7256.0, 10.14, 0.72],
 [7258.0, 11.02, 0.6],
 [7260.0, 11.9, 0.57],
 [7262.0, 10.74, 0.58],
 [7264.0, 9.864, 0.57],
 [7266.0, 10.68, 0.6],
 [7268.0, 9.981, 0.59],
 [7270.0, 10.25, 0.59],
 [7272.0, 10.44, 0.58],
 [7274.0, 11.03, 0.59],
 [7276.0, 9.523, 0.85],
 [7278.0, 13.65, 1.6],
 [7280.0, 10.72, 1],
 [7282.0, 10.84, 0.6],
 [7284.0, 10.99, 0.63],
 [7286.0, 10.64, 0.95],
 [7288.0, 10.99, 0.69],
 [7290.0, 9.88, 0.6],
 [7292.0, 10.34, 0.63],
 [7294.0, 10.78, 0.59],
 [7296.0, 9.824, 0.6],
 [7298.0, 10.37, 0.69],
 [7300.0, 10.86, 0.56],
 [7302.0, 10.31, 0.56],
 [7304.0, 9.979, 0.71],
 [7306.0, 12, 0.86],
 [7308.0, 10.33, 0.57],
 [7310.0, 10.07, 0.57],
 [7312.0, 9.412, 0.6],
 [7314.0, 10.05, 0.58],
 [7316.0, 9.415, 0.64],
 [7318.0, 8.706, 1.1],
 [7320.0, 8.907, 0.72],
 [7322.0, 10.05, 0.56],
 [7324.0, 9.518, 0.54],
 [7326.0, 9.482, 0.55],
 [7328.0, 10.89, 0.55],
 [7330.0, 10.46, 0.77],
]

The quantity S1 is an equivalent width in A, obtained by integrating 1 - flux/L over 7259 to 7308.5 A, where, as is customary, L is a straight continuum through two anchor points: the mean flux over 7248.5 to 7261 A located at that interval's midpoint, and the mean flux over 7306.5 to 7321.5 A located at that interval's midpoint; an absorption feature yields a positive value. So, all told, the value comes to -1.58 A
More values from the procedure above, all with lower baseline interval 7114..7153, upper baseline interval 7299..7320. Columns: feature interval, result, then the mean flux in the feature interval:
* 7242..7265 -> -1.51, 10.7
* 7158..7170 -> -0.07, 10.2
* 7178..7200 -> -0.18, 10.2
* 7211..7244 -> -0.35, 10.2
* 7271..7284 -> -1.24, 11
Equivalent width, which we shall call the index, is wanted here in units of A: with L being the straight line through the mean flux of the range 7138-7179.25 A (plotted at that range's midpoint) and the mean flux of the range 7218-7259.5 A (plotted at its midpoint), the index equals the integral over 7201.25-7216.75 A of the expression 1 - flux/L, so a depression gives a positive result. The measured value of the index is 0.23 A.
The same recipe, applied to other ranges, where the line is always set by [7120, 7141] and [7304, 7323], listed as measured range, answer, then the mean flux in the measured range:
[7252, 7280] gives -2.5 A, 10.8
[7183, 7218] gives -0.9 A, 10.3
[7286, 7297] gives -0.5 A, 10.4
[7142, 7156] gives -0.3 A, 10.2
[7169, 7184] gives -0.3 A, 10.2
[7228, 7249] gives -0.7 A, 10.3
